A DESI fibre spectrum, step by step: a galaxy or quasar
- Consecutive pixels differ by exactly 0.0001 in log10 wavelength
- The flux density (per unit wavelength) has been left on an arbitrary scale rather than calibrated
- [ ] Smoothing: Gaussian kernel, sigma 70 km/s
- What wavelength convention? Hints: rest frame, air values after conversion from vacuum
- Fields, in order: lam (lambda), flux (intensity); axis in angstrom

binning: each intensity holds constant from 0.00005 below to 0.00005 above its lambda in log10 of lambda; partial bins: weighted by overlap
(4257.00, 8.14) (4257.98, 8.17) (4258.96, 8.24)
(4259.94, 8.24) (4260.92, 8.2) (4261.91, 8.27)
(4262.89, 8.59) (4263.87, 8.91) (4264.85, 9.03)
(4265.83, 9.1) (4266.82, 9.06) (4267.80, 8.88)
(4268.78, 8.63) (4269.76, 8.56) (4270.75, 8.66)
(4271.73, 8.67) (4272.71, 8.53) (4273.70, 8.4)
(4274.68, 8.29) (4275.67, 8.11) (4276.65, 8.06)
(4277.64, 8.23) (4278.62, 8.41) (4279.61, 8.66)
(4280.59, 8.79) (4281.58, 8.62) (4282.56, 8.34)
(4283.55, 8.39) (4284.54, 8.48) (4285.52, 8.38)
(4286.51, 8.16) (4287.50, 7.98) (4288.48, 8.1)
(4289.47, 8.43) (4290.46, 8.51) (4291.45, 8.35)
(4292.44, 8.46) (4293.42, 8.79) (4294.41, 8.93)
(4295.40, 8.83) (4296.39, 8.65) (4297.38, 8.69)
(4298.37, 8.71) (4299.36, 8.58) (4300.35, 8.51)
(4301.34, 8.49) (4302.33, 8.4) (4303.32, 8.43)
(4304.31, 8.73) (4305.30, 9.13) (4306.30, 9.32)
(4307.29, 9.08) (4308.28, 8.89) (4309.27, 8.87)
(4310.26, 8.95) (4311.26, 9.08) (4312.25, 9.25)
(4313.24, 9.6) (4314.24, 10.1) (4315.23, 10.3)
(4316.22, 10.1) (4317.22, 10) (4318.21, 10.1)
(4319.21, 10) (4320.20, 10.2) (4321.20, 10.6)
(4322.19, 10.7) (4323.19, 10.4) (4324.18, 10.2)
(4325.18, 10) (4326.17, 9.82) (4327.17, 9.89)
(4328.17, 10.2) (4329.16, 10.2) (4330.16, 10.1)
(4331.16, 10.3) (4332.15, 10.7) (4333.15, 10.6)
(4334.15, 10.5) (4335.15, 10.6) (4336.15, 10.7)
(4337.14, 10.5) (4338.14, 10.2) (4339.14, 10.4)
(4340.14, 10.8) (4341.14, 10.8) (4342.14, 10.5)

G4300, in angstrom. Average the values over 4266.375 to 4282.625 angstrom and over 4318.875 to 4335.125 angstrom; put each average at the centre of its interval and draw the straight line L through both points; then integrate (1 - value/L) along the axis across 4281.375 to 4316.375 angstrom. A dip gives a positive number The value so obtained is 2.1 angstrom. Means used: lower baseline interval 8.53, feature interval 8.79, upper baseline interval 10.3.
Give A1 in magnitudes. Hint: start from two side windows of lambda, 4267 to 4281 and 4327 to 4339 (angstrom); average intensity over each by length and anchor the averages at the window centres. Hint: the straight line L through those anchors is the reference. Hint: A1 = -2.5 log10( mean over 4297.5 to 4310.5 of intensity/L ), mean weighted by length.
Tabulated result 0.08 mag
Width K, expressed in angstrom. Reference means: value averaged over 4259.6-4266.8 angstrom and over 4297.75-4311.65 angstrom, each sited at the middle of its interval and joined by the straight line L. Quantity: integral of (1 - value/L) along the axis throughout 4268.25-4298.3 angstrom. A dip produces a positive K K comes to 0.8 angstrom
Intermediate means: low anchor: 8.65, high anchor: 8.79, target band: 8.47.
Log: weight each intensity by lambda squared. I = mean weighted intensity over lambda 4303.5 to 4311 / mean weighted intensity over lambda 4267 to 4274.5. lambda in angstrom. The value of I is 1.1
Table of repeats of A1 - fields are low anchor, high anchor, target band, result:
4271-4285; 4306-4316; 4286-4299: 0.04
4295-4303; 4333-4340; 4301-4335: -0.02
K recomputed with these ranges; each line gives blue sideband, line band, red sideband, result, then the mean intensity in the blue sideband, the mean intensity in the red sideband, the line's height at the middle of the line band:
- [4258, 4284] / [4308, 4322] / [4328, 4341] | 0.2 angstrom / 8.53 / 10.5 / 9.87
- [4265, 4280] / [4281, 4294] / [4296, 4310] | 0.4 angstrom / 8.56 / 8.75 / 8.65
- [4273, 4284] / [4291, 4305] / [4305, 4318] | 0.6 angstrom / 8.39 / 9.45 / 9.02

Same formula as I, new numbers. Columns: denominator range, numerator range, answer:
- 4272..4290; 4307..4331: 1.20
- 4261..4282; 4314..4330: 1.21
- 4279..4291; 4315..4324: 1.24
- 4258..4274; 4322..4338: 1.24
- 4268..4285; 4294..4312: 1.05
